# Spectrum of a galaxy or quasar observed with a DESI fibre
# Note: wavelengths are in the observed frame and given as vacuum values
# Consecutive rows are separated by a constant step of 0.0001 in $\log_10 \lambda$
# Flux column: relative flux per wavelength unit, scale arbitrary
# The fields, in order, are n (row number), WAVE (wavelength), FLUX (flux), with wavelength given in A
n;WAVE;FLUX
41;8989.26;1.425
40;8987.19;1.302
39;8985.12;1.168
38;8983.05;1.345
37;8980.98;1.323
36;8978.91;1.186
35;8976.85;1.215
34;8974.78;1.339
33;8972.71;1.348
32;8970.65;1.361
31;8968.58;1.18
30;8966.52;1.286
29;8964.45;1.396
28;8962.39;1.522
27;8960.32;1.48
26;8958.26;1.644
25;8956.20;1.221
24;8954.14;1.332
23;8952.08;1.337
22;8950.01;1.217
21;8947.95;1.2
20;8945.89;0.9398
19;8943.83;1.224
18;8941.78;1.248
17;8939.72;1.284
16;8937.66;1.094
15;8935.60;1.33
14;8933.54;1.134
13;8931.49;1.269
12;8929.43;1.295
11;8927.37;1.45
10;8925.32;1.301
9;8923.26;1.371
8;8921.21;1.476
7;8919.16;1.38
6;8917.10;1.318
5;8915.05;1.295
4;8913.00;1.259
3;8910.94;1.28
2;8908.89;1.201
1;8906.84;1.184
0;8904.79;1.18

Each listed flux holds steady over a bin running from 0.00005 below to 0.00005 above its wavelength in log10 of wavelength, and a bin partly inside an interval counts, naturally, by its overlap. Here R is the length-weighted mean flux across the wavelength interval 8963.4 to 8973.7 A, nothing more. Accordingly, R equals 1.32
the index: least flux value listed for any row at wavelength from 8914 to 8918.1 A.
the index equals 1.295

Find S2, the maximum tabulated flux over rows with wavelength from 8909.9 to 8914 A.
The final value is 1.28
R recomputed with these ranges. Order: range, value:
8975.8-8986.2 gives 1.25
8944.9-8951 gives 1.12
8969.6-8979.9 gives 1.29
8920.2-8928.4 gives 1.4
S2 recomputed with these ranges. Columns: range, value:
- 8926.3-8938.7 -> 1.45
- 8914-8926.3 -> 1.476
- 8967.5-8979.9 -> 1.361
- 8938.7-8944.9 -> 1.284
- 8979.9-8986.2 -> 1.345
